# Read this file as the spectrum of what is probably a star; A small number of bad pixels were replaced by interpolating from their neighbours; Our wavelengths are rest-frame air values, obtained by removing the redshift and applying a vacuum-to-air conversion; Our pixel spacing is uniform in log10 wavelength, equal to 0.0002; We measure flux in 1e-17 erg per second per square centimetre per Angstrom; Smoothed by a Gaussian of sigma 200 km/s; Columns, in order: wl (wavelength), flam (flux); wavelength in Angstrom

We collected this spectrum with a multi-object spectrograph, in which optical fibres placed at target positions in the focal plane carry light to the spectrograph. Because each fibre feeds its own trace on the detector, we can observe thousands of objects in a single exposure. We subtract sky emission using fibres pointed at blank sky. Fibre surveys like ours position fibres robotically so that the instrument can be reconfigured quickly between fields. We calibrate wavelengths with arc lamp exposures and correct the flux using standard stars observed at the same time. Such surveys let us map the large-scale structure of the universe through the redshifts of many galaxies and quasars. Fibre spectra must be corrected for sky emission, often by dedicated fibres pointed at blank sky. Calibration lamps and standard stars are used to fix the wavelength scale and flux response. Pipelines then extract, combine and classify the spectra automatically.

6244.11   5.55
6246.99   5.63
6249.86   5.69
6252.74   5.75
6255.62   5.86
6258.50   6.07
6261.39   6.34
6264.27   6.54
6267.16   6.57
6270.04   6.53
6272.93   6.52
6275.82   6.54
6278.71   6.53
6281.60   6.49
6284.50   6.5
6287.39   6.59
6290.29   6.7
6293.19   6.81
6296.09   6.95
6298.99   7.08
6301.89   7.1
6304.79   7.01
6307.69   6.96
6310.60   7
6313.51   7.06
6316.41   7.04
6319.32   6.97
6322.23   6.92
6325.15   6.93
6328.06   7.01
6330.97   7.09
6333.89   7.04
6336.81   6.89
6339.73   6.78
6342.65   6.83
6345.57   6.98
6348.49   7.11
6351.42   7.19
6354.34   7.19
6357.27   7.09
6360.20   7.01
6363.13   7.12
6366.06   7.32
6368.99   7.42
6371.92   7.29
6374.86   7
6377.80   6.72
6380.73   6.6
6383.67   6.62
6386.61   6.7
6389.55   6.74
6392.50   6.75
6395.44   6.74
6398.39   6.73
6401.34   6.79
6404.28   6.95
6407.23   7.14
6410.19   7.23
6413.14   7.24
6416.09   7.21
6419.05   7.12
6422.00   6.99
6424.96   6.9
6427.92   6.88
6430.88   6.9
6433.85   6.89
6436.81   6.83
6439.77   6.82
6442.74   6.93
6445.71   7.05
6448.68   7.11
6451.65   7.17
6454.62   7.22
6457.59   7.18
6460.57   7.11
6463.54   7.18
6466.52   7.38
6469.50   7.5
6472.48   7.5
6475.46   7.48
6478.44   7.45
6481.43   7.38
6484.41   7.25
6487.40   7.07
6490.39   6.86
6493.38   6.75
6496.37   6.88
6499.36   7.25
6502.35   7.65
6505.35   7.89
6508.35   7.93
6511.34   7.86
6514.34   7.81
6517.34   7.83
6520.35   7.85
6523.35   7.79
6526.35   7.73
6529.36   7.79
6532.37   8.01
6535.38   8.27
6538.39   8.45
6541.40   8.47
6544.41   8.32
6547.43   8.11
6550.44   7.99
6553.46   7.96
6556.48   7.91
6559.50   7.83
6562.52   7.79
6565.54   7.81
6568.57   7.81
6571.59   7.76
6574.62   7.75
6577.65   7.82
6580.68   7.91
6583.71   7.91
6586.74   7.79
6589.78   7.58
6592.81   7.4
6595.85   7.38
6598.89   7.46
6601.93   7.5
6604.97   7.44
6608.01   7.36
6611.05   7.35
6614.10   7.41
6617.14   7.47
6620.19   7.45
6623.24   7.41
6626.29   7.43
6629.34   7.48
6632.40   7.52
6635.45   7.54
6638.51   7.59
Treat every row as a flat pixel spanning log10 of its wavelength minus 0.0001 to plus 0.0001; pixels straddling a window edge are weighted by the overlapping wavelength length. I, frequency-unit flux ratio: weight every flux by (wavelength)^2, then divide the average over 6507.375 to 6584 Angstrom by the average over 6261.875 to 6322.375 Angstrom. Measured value 1.27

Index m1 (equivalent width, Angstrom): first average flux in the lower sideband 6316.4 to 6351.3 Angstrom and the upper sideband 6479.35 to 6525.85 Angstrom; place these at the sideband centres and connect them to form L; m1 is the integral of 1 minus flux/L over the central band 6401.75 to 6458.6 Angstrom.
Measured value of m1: 1.8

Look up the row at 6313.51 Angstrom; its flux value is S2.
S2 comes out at 7.06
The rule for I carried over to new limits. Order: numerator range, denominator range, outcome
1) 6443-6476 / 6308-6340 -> 1.08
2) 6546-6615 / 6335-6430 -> 1.17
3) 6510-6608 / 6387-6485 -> 1.15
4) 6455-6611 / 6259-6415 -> 1.18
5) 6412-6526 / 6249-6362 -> 1.13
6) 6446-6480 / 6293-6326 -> 1.09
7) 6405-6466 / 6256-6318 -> 1.10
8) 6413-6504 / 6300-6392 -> 1.06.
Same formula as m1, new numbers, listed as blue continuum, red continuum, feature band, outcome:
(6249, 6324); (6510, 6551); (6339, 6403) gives 1.48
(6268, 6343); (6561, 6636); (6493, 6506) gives 0.07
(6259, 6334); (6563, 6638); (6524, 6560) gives -3.13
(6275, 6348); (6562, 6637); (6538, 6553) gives -1.58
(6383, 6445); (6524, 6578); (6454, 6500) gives 1.16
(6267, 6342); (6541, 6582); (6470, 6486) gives 0.34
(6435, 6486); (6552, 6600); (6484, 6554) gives -2.47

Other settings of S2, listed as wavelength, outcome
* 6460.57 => 7.11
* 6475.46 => 7.48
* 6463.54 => 7.18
